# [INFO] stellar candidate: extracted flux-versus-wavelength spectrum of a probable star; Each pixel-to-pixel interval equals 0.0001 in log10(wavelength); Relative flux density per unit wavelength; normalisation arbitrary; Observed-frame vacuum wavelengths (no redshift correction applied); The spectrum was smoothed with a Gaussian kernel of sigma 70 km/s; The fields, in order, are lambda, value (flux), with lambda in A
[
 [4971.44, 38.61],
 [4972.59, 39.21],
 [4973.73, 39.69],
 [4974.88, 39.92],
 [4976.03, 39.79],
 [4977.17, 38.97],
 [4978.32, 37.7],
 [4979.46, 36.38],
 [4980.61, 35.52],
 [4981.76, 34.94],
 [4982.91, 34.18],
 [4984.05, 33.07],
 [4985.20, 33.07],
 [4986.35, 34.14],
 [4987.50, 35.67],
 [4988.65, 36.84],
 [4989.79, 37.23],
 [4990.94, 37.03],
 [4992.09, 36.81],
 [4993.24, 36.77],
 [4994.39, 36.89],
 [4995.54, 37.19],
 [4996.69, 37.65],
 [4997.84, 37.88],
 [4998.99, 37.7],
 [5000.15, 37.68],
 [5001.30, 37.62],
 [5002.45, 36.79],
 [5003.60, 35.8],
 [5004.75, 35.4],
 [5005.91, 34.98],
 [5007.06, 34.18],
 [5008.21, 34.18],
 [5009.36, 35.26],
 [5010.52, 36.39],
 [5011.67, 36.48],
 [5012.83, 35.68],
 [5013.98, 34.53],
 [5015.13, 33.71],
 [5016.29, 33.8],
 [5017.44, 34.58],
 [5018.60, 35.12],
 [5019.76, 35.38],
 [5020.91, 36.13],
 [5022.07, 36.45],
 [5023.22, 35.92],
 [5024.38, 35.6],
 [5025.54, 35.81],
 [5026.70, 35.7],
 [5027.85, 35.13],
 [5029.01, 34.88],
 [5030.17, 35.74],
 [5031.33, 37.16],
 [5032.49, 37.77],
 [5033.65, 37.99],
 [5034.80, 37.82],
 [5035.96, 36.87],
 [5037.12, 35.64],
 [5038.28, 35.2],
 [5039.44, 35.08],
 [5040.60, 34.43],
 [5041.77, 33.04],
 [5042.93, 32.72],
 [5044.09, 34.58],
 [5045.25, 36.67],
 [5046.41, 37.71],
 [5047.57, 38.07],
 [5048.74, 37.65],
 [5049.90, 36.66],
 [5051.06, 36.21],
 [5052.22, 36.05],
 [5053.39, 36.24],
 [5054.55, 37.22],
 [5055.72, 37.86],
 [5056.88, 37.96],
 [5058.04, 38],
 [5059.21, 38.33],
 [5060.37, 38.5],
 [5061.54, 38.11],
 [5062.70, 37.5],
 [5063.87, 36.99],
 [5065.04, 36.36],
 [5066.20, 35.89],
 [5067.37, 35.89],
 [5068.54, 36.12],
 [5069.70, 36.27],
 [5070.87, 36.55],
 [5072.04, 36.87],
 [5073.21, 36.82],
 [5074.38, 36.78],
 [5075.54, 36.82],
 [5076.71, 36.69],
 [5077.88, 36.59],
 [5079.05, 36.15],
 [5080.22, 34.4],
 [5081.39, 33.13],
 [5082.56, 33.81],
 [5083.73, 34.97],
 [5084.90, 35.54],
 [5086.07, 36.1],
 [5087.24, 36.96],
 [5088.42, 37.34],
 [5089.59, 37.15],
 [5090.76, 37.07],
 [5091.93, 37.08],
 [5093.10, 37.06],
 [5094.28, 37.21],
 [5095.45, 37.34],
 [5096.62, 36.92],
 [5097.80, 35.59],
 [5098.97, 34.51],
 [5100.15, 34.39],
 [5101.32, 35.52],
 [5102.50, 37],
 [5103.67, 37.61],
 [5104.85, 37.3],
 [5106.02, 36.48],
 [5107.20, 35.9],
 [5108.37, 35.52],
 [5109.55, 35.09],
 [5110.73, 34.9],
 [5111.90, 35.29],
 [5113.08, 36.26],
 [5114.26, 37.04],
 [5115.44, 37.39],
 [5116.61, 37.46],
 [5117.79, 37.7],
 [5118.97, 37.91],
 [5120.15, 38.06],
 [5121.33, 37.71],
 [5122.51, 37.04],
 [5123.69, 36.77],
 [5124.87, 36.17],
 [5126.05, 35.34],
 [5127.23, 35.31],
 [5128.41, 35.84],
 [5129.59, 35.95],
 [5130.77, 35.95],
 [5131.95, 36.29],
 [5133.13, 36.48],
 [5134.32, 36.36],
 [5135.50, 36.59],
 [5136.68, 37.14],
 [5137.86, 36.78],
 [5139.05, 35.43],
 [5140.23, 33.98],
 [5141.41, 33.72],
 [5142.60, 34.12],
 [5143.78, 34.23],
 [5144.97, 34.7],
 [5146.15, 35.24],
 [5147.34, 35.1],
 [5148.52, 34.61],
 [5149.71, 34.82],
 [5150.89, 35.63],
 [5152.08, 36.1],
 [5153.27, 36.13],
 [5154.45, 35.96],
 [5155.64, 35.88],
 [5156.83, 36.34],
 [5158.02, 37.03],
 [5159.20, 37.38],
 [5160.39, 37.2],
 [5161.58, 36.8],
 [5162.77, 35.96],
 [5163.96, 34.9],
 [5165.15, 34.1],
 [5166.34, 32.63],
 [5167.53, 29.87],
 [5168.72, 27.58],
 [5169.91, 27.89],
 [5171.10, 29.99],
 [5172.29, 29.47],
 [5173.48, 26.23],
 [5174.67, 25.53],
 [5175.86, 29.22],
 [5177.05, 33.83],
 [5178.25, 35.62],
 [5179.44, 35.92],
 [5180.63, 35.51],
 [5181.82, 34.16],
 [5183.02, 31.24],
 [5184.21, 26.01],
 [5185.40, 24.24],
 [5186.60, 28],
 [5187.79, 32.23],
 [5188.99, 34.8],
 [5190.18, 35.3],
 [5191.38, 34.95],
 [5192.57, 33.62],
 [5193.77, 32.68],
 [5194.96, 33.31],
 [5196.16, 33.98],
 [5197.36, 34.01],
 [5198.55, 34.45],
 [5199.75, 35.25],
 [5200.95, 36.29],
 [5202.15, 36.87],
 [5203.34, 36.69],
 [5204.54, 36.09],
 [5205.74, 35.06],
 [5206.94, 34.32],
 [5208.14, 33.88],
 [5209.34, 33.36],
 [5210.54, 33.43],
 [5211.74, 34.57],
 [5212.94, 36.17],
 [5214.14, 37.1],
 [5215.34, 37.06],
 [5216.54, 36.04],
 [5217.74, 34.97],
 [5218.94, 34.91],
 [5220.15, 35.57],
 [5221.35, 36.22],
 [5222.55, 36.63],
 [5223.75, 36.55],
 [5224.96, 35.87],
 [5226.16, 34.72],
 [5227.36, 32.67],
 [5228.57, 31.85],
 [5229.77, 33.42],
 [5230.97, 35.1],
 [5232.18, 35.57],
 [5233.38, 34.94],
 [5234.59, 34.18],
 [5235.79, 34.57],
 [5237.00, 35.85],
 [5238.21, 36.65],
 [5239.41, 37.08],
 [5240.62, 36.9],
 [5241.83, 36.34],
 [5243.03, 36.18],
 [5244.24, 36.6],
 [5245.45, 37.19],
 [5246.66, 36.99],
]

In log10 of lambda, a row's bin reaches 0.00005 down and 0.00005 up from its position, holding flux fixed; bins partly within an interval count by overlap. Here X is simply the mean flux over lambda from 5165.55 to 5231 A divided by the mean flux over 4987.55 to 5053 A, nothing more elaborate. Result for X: 0.9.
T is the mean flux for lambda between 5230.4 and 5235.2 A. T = 34.9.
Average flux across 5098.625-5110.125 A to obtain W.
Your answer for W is 36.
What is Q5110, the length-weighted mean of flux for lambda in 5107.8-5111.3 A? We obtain 35.1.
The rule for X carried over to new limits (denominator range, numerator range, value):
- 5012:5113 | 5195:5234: 0.97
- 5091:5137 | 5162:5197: 0.87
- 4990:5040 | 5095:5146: 1.00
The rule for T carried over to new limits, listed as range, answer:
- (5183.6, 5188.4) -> 27.6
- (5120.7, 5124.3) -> 37.2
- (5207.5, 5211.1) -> 33.5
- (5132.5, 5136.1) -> 36.5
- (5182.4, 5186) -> 27.2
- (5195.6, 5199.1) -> 34.2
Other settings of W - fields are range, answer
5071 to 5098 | 36.3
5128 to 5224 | 34.2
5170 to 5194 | 31.3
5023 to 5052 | 36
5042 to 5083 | 36.5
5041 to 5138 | 36.4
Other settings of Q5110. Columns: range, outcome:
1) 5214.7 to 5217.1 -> 36.6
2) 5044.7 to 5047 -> 37.3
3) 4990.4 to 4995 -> 36.9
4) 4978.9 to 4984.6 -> 34.8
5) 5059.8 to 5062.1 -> 38.2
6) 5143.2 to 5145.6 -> 34.5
